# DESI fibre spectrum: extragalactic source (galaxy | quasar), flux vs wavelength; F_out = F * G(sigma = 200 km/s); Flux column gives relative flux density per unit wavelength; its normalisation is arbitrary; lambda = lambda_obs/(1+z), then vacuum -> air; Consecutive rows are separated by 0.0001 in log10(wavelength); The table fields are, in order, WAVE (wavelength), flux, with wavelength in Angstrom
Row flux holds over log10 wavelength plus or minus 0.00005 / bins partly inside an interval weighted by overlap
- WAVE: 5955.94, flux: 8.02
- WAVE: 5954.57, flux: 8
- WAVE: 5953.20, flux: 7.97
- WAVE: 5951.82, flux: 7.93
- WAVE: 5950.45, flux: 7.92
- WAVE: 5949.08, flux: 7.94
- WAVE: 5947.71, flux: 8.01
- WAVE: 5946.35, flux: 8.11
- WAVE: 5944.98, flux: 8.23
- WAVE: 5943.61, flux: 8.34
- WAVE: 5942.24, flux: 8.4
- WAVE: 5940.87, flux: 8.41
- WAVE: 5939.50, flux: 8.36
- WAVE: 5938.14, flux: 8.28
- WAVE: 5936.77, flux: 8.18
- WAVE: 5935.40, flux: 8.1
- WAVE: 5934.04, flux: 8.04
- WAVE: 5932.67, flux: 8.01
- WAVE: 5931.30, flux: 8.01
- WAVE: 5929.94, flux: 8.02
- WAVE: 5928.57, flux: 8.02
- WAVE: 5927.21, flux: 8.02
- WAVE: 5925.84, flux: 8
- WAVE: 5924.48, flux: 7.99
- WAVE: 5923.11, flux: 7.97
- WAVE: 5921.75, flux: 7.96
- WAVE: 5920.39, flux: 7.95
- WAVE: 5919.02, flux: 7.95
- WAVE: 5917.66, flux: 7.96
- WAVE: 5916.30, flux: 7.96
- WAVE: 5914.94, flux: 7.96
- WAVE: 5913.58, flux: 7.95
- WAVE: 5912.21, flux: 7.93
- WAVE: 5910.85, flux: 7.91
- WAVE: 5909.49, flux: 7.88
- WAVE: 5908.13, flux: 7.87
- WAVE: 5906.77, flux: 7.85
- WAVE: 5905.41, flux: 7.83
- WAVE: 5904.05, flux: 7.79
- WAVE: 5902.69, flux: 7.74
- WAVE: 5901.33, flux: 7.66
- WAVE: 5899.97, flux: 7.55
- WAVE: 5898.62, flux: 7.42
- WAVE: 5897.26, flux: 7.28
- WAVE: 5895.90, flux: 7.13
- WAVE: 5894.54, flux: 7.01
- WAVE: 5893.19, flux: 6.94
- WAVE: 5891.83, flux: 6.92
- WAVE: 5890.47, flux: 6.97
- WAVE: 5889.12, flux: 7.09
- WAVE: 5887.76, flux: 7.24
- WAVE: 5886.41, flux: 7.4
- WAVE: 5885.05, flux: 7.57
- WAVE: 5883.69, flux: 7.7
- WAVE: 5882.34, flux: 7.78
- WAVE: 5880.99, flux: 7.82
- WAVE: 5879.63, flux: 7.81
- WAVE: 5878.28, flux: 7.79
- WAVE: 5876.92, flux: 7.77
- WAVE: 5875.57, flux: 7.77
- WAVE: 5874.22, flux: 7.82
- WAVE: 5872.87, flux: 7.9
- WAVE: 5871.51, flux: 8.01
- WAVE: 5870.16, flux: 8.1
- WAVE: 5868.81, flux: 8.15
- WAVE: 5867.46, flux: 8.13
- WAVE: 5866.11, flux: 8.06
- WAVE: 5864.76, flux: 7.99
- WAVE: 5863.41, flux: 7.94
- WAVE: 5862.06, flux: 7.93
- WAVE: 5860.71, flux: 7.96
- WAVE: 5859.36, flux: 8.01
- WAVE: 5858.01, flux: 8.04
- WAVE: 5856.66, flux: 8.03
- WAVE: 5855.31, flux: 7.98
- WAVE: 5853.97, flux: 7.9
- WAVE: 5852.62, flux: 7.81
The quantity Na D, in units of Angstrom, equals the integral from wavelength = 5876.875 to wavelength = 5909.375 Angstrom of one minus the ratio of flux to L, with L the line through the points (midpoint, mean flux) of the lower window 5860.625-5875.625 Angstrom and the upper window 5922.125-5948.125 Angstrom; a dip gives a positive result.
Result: 2.2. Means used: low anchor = 7.99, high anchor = 8.13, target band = 7.5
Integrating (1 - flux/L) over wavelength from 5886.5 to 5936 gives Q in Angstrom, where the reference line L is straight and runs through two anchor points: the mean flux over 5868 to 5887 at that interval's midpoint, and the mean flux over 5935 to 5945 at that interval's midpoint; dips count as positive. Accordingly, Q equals 2.2 Angstrom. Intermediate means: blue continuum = 7.82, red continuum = 8.29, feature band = 7.72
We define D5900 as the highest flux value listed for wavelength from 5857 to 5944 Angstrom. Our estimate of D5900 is 8.41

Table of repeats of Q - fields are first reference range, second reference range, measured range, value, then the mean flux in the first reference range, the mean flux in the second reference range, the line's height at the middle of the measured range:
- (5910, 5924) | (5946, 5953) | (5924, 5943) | -0.4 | 7.95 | 7.97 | 7.96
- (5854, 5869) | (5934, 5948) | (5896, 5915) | 1.0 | 8.01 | 8.24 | 8.14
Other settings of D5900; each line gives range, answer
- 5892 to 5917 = 7.96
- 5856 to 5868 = 8.13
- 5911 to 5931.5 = 8.02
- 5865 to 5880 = 8.15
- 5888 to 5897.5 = 7.28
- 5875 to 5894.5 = 7.82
